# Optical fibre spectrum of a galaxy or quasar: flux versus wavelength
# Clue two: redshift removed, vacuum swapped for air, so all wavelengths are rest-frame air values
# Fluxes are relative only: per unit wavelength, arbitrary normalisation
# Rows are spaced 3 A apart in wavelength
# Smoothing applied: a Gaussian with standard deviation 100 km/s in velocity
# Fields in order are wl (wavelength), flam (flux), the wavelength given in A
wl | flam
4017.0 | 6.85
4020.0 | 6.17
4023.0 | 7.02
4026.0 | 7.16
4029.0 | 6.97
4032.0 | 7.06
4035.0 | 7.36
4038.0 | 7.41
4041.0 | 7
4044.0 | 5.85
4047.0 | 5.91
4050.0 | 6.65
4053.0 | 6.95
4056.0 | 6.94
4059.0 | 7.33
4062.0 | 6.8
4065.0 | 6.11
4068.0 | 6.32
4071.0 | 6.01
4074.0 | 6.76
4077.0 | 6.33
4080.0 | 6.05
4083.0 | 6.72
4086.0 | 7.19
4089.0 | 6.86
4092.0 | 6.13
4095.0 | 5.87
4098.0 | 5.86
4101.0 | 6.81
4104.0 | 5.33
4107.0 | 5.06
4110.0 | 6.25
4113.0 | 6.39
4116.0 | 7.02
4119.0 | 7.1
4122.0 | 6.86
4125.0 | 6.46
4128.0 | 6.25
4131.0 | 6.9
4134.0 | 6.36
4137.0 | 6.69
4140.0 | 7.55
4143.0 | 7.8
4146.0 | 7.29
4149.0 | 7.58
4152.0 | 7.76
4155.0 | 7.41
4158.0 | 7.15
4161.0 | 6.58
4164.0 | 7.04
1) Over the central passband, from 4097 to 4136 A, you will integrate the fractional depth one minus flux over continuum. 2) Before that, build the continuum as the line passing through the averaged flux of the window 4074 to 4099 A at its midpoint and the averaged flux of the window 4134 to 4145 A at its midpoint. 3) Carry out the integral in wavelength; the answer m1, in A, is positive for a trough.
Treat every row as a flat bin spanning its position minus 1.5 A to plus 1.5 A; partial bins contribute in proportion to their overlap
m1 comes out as 2.8 A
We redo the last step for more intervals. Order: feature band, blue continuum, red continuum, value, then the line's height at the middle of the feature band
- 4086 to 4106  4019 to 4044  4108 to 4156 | 2.2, 6.96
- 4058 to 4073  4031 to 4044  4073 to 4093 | 0.6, 6.77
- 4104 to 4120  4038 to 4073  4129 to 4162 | 1.6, 6.96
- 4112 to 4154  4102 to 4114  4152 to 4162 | -3.4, 6.49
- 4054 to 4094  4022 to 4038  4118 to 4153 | 3.0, 7.1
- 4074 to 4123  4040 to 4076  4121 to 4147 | 2.6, 6.73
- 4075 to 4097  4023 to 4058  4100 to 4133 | 0.5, 6.58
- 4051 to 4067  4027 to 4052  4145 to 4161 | 0.2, 6.89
